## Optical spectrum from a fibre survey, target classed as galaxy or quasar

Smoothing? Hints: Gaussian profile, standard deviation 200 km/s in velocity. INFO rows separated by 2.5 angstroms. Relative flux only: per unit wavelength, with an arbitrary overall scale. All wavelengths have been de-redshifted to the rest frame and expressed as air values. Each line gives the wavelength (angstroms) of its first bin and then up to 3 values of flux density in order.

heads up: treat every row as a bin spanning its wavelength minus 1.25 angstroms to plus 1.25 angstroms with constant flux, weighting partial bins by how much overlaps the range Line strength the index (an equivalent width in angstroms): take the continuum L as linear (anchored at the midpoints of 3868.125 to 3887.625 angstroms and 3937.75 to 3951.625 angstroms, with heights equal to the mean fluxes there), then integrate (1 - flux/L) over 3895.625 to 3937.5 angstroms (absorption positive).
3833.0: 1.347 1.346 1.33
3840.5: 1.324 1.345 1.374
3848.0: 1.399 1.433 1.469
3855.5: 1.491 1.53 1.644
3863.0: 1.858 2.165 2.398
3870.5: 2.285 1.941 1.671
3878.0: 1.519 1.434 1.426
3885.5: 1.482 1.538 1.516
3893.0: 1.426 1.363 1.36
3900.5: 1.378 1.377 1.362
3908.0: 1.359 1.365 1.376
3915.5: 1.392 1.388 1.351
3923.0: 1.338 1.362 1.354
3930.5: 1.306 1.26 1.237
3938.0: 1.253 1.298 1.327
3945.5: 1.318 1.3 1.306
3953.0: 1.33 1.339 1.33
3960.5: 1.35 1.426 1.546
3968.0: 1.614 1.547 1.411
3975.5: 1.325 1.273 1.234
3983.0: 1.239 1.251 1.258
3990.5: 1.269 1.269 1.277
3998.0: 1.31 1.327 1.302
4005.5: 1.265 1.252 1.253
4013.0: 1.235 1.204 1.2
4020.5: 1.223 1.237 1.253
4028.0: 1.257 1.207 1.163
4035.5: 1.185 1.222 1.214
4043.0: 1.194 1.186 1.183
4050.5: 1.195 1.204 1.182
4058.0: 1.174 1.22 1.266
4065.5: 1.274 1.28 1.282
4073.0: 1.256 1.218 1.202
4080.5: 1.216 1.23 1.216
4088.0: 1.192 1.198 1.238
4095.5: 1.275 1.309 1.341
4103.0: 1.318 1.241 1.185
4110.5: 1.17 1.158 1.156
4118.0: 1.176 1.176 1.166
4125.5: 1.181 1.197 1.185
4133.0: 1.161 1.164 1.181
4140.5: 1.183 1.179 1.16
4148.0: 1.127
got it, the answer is 3.64 angstroms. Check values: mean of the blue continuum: 1.71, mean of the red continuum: 1.3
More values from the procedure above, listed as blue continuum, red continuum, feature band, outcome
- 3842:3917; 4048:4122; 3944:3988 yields 1.8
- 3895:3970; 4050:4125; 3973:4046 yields 2.5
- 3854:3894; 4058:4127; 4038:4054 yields 1.6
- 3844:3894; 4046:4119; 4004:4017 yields 1.2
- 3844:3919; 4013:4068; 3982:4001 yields 0.7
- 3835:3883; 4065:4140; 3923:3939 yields 2.2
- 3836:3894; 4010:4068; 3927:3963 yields 2.9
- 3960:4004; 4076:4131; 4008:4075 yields 3.1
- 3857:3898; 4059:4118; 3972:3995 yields 2.9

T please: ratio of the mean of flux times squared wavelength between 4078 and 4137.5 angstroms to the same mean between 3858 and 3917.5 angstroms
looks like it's 0.9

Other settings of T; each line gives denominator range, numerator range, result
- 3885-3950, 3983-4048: 0.96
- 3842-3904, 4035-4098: 0.85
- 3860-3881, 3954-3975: 0.79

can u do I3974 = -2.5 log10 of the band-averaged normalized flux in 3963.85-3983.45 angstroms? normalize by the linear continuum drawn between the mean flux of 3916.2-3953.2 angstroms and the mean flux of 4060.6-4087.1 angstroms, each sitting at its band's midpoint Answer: -0.09 mag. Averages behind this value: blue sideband 1.32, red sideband 1.24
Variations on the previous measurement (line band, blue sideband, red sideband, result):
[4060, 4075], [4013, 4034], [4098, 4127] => -0.04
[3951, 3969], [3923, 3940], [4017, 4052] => -0.11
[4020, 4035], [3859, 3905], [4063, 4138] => 0.12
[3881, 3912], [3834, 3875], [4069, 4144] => 0.12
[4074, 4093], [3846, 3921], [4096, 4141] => 0.04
